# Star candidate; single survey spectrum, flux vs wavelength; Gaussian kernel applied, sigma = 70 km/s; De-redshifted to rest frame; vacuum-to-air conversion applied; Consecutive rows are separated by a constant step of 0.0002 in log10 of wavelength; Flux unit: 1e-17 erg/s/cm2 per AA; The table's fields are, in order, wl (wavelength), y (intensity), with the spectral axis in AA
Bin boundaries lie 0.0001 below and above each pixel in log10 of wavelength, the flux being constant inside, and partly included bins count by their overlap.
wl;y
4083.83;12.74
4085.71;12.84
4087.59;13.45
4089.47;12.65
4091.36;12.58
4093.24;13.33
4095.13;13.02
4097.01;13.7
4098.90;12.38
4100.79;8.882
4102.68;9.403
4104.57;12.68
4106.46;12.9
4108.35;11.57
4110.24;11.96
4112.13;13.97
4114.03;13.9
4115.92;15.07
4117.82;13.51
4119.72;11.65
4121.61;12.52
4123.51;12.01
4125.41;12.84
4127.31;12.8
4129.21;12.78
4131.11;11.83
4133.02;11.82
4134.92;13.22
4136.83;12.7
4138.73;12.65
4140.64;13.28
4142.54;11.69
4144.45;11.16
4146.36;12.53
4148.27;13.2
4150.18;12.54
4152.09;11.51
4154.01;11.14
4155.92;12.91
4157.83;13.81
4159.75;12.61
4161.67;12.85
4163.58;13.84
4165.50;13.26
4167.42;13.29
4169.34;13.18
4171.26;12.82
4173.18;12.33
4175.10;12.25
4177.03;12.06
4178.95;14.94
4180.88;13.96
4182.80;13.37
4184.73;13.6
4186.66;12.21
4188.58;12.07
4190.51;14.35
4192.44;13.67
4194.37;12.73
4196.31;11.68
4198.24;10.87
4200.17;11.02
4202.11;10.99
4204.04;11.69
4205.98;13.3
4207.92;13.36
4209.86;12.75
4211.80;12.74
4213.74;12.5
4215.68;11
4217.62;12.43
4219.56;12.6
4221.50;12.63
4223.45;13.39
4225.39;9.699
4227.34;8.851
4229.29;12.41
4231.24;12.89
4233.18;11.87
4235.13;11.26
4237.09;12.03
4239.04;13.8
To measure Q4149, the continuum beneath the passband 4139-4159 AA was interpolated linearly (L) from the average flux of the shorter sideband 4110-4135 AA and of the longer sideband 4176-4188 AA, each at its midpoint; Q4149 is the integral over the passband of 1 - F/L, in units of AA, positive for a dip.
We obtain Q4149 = 1.03 AA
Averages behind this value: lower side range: 12.9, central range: 12.4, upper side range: 13.3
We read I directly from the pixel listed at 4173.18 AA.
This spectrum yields 12.33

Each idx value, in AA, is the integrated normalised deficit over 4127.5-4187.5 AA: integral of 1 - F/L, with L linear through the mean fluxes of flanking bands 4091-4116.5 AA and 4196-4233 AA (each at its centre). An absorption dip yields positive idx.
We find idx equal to -2.6 AA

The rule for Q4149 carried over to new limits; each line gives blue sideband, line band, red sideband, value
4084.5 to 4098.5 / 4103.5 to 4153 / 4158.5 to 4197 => 1.7 AA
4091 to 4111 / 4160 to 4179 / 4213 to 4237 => -1.7 AA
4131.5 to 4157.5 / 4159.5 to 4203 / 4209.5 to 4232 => -2.2 AA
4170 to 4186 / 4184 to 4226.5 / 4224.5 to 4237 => -0.6 AA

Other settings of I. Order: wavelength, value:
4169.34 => 13.18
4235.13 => 11.26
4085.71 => 12.84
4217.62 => 12.43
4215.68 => 11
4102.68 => 9.403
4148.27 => 13.2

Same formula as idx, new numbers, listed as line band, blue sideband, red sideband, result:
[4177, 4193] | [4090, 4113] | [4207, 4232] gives -1.73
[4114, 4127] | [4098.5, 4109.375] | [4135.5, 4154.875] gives -1.50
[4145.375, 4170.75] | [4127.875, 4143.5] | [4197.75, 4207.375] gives -1.23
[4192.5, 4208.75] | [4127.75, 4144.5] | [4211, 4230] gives -0.11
